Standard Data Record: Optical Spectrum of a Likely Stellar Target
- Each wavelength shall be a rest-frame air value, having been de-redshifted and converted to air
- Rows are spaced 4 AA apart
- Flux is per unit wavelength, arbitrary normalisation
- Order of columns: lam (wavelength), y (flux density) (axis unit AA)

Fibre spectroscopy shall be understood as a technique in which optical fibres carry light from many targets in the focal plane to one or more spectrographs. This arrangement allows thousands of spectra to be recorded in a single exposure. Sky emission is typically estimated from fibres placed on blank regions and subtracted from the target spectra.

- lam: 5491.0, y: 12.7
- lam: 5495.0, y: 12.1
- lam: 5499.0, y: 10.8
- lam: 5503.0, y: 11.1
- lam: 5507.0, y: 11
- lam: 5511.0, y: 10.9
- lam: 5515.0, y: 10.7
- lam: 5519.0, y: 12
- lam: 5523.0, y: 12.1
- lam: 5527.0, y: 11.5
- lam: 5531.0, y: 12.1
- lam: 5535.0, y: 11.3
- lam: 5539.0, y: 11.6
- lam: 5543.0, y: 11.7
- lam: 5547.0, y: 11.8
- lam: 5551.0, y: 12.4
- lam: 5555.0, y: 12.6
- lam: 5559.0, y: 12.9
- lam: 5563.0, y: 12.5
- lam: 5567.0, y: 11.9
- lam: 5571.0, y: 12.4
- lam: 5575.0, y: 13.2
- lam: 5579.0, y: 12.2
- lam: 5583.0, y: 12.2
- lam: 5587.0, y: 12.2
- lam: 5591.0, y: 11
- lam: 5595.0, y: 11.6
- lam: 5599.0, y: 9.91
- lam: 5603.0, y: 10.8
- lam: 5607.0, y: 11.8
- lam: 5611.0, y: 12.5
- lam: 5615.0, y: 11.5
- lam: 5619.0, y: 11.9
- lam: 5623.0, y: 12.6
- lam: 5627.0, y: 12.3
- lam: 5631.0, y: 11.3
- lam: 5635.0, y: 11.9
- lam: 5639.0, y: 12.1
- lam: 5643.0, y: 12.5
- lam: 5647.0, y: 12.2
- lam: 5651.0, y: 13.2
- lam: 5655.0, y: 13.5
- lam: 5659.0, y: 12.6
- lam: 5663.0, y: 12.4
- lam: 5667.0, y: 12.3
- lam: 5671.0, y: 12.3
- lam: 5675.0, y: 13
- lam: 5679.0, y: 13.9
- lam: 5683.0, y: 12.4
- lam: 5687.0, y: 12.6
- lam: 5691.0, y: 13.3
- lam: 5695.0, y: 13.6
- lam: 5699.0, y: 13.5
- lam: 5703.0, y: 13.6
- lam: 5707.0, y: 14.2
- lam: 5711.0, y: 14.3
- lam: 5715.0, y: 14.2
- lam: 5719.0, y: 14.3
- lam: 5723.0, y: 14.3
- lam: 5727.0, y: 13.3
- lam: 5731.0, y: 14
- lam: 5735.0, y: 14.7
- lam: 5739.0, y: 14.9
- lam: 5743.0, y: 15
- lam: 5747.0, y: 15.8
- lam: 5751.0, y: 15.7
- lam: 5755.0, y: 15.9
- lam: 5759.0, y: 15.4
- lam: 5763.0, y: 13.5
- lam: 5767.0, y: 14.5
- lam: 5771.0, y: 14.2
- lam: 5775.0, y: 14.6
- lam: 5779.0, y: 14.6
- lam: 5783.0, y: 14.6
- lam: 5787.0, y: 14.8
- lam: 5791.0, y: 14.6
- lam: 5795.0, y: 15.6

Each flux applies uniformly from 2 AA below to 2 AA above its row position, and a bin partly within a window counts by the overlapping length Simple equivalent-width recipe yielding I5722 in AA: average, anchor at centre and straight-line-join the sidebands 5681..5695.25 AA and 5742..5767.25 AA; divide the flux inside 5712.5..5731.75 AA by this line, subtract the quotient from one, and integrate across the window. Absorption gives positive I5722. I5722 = 0.03 AA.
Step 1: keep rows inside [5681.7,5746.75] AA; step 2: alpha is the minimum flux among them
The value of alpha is 12.4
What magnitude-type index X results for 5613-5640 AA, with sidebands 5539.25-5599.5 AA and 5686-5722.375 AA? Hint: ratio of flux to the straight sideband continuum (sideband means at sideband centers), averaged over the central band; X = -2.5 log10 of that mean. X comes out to 0.076 mag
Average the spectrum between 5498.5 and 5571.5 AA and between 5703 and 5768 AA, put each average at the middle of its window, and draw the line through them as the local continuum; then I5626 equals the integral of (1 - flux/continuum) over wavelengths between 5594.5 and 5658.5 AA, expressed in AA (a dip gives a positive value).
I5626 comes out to 5.2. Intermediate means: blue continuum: 11.8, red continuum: 14.6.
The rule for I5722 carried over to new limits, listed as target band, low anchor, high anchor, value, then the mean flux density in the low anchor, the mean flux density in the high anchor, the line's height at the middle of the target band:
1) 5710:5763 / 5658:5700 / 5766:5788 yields -3.25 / 12.9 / 14.5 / 13.9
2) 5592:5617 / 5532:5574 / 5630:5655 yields 1.87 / 12.1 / 12.3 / 12.3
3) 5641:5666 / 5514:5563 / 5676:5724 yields 0.85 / 11.9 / 13.7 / 13.2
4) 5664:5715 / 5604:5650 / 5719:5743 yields 0.55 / 12.1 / 14.3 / 13.4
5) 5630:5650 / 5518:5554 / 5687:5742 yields 1.53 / 11.9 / 14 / 13.1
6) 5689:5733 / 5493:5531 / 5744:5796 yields 0.70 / 11.4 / 14.9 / 14.1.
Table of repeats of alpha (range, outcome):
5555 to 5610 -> 9.91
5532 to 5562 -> 11.3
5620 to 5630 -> 12.3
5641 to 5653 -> 12.2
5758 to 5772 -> 13.5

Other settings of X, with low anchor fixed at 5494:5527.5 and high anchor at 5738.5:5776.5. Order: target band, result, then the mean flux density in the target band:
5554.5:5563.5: -0.06 mag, 12.7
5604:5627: 0.07 mag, 12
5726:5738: 0.03 mag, 14.1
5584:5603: 0.12 mag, 11.2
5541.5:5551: 0.00 mag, 11.9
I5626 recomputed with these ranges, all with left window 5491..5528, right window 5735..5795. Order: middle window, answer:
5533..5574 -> -0.4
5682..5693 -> 0.8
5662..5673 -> 1.0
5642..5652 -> 0.5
